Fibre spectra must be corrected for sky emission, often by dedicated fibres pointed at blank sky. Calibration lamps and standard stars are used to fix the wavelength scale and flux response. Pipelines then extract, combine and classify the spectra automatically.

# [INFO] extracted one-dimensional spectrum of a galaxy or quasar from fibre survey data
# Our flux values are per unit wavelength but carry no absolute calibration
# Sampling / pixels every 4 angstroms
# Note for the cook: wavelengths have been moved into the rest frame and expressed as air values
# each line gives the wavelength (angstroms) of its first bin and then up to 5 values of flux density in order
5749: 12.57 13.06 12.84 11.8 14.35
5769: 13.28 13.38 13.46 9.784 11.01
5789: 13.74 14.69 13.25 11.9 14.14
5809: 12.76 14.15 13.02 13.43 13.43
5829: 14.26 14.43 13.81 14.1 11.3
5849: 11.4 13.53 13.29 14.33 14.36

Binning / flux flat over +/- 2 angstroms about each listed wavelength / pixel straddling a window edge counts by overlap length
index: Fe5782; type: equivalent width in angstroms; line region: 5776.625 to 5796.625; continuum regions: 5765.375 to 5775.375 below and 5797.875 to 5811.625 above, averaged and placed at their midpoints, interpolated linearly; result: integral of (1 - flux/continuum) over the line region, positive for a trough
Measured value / 1.1 angstroms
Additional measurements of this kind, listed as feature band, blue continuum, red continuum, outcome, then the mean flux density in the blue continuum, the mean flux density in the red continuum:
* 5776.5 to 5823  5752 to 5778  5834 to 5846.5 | 1.0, 13.2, 13.2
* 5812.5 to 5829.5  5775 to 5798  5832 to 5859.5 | -0.9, 12.6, 13.1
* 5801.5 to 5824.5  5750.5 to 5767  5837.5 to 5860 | -0.8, 13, 12.9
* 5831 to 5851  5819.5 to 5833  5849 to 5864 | 0.9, 13.8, 13.5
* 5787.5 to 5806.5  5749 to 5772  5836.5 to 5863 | -0.7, 13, 13.1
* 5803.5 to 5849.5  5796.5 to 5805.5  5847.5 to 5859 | -2.0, 12.9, 12.8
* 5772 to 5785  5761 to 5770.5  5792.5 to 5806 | 1.4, 13.4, 13.3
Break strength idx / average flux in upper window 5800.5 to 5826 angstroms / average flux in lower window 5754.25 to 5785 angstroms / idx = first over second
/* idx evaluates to 1.06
